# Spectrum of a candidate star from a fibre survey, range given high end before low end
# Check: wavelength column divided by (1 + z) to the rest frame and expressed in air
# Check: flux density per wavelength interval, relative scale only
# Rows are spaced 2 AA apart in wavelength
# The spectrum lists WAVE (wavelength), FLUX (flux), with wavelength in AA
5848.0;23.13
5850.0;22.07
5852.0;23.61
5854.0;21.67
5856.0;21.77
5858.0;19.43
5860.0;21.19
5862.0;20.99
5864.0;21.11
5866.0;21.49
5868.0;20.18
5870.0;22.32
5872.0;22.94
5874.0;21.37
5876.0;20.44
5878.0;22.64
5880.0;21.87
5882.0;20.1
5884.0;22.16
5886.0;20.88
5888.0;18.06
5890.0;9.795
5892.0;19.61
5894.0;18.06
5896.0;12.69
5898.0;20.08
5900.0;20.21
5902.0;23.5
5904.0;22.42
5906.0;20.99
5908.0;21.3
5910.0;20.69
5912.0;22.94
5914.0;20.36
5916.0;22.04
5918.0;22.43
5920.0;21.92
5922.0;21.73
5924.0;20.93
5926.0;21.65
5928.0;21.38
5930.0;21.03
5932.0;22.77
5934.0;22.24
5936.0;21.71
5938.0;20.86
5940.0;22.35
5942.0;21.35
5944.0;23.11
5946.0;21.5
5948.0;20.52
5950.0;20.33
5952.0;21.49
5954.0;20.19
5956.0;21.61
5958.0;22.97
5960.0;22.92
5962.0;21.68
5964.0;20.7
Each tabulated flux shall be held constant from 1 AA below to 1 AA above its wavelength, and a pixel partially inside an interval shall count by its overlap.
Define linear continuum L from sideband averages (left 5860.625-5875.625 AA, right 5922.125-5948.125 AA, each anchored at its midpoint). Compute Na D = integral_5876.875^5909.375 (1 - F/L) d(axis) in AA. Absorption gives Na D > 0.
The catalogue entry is 2.8 AA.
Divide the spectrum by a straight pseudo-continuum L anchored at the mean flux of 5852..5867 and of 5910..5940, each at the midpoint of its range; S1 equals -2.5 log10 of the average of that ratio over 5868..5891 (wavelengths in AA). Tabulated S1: 0.06 mag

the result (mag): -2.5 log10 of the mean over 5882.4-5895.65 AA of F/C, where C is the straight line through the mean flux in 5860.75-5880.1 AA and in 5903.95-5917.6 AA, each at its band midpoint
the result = 0.20 mag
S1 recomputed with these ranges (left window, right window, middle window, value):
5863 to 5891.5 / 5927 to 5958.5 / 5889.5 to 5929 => 0.03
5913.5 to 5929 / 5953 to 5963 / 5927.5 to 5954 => 0.01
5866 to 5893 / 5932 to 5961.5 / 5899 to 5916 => -0.04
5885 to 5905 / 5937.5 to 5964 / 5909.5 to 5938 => -0.08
